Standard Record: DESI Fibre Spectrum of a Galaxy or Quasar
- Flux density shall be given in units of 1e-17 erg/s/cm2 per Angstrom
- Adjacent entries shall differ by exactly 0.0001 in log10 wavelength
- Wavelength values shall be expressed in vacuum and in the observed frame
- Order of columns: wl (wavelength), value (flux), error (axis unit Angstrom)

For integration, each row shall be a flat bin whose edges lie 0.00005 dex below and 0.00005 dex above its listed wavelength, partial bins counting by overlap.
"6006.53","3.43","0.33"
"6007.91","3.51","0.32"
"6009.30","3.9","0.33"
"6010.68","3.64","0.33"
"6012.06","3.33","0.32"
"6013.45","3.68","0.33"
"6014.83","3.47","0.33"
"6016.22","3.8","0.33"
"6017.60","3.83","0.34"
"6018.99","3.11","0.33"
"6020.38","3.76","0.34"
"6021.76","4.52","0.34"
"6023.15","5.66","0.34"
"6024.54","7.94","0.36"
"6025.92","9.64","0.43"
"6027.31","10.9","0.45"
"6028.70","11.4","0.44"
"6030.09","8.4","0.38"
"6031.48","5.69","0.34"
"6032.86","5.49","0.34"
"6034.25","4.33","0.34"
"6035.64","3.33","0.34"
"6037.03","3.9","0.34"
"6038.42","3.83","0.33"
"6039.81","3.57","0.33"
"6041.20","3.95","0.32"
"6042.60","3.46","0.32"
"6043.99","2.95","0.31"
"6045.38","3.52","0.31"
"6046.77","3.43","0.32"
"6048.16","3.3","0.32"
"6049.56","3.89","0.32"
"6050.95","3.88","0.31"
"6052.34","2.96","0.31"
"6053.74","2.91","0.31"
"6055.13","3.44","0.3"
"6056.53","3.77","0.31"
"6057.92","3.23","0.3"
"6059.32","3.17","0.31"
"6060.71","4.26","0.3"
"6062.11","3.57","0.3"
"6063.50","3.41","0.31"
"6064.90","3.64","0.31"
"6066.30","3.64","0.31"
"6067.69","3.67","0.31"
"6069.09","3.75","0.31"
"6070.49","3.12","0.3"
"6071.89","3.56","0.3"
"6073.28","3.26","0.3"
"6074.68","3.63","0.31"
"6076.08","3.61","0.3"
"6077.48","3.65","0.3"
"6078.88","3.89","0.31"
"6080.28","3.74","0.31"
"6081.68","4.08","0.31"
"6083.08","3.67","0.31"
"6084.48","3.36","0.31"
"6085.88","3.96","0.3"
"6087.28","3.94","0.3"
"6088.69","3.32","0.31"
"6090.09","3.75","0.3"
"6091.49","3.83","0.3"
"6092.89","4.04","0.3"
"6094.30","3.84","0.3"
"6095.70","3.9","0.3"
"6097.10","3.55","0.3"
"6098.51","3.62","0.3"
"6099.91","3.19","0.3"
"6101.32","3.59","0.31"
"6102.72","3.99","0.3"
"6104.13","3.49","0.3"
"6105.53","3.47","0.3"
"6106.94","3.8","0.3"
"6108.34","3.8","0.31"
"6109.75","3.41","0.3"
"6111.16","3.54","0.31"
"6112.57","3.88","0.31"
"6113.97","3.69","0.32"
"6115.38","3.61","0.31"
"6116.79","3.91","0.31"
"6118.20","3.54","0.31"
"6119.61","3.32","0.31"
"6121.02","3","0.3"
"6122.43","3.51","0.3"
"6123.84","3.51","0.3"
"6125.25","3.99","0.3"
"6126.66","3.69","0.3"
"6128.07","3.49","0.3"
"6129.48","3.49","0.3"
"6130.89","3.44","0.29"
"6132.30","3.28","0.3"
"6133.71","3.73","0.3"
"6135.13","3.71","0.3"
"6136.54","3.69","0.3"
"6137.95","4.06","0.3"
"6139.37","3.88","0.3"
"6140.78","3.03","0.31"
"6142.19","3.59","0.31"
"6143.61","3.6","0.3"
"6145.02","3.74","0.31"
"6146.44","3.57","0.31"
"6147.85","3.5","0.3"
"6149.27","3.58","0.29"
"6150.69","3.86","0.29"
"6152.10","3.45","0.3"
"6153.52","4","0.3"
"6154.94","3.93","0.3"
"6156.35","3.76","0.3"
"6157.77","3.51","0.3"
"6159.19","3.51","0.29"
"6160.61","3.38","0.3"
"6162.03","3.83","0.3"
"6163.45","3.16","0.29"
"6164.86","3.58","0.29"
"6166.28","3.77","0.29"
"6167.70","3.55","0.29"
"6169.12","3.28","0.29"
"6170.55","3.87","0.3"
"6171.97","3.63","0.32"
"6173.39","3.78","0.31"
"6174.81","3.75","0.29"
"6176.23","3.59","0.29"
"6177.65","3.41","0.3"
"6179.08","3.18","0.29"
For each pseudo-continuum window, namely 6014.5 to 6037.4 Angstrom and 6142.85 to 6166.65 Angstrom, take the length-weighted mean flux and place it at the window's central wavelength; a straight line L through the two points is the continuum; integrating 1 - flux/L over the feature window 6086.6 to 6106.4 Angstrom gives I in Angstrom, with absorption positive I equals 4.1 Angstrom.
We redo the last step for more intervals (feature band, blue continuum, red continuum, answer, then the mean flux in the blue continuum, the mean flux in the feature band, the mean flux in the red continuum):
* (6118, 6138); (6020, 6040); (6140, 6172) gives 3.0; 6.26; 3.55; 3.59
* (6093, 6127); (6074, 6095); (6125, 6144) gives 0.5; 3.75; 3.62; 3.61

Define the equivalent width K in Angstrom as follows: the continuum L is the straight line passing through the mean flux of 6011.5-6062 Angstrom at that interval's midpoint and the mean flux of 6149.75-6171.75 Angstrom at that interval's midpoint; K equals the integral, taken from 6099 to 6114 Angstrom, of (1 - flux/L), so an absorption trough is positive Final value 1.6 Angstrom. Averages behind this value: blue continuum 4.59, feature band 3.62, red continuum 3.63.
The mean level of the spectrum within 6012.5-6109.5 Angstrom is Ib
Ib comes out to 4.15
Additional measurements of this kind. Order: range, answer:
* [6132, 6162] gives 3.64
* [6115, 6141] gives 3.58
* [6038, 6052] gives 3.56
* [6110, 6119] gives 3.67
